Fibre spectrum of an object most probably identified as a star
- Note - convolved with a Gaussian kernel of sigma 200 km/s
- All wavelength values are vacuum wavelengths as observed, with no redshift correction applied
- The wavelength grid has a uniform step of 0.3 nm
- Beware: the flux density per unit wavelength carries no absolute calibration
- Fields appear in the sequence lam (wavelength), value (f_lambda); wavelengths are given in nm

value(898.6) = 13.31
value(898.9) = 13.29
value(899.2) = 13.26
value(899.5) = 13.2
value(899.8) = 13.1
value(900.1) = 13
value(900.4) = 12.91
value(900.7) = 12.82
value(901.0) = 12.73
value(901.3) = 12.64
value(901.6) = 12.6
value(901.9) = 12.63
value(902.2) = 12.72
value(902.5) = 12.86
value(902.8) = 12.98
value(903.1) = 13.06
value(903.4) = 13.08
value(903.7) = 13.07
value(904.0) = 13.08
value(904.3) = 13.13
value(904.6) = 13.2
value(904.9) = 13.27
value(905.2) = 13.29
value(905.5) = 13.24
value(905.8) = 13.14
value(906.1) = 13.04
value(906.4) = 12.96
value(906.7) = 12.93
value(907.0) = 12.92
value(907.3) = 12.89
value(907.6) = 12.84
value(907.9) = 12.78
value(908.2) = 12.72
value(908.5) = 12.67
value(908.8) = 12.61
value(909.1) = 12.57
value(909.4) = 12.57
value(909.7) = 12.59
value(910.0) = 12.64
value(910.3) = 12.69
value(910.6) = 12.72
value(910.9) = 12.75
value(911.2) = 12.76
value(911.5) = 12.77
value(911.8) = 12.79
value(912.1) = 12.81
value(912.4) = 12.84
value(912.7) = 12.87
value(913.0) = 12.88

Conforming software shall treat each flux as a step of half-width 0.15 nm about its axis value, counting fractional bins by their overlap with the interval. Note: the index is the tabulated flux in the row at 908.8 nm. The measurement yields 12.61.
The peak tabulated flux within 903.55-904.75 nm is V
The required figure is 13.2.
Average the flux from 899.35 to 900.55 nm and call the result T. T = 13.1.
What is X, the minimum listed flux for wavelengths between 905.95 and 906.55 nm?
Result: 12.96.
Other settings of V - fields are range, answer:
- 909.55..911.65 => 12.77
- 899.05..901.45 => 13.26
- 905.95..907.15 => 13.04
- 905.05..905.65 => 13.29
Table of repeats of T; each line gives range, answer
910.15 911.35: 12.7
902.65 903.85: 13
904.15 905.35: 13.2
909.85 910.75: 12.7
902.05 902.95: 12.9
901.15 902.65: 12.7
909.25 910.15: 12.6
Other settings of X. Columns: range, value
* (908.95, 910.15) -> 12.57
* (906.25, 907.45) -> 12.89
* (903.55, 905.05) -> 13.07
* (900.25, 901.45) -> 12.64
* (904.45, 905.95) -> 13.14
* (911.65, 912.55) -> 12.79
